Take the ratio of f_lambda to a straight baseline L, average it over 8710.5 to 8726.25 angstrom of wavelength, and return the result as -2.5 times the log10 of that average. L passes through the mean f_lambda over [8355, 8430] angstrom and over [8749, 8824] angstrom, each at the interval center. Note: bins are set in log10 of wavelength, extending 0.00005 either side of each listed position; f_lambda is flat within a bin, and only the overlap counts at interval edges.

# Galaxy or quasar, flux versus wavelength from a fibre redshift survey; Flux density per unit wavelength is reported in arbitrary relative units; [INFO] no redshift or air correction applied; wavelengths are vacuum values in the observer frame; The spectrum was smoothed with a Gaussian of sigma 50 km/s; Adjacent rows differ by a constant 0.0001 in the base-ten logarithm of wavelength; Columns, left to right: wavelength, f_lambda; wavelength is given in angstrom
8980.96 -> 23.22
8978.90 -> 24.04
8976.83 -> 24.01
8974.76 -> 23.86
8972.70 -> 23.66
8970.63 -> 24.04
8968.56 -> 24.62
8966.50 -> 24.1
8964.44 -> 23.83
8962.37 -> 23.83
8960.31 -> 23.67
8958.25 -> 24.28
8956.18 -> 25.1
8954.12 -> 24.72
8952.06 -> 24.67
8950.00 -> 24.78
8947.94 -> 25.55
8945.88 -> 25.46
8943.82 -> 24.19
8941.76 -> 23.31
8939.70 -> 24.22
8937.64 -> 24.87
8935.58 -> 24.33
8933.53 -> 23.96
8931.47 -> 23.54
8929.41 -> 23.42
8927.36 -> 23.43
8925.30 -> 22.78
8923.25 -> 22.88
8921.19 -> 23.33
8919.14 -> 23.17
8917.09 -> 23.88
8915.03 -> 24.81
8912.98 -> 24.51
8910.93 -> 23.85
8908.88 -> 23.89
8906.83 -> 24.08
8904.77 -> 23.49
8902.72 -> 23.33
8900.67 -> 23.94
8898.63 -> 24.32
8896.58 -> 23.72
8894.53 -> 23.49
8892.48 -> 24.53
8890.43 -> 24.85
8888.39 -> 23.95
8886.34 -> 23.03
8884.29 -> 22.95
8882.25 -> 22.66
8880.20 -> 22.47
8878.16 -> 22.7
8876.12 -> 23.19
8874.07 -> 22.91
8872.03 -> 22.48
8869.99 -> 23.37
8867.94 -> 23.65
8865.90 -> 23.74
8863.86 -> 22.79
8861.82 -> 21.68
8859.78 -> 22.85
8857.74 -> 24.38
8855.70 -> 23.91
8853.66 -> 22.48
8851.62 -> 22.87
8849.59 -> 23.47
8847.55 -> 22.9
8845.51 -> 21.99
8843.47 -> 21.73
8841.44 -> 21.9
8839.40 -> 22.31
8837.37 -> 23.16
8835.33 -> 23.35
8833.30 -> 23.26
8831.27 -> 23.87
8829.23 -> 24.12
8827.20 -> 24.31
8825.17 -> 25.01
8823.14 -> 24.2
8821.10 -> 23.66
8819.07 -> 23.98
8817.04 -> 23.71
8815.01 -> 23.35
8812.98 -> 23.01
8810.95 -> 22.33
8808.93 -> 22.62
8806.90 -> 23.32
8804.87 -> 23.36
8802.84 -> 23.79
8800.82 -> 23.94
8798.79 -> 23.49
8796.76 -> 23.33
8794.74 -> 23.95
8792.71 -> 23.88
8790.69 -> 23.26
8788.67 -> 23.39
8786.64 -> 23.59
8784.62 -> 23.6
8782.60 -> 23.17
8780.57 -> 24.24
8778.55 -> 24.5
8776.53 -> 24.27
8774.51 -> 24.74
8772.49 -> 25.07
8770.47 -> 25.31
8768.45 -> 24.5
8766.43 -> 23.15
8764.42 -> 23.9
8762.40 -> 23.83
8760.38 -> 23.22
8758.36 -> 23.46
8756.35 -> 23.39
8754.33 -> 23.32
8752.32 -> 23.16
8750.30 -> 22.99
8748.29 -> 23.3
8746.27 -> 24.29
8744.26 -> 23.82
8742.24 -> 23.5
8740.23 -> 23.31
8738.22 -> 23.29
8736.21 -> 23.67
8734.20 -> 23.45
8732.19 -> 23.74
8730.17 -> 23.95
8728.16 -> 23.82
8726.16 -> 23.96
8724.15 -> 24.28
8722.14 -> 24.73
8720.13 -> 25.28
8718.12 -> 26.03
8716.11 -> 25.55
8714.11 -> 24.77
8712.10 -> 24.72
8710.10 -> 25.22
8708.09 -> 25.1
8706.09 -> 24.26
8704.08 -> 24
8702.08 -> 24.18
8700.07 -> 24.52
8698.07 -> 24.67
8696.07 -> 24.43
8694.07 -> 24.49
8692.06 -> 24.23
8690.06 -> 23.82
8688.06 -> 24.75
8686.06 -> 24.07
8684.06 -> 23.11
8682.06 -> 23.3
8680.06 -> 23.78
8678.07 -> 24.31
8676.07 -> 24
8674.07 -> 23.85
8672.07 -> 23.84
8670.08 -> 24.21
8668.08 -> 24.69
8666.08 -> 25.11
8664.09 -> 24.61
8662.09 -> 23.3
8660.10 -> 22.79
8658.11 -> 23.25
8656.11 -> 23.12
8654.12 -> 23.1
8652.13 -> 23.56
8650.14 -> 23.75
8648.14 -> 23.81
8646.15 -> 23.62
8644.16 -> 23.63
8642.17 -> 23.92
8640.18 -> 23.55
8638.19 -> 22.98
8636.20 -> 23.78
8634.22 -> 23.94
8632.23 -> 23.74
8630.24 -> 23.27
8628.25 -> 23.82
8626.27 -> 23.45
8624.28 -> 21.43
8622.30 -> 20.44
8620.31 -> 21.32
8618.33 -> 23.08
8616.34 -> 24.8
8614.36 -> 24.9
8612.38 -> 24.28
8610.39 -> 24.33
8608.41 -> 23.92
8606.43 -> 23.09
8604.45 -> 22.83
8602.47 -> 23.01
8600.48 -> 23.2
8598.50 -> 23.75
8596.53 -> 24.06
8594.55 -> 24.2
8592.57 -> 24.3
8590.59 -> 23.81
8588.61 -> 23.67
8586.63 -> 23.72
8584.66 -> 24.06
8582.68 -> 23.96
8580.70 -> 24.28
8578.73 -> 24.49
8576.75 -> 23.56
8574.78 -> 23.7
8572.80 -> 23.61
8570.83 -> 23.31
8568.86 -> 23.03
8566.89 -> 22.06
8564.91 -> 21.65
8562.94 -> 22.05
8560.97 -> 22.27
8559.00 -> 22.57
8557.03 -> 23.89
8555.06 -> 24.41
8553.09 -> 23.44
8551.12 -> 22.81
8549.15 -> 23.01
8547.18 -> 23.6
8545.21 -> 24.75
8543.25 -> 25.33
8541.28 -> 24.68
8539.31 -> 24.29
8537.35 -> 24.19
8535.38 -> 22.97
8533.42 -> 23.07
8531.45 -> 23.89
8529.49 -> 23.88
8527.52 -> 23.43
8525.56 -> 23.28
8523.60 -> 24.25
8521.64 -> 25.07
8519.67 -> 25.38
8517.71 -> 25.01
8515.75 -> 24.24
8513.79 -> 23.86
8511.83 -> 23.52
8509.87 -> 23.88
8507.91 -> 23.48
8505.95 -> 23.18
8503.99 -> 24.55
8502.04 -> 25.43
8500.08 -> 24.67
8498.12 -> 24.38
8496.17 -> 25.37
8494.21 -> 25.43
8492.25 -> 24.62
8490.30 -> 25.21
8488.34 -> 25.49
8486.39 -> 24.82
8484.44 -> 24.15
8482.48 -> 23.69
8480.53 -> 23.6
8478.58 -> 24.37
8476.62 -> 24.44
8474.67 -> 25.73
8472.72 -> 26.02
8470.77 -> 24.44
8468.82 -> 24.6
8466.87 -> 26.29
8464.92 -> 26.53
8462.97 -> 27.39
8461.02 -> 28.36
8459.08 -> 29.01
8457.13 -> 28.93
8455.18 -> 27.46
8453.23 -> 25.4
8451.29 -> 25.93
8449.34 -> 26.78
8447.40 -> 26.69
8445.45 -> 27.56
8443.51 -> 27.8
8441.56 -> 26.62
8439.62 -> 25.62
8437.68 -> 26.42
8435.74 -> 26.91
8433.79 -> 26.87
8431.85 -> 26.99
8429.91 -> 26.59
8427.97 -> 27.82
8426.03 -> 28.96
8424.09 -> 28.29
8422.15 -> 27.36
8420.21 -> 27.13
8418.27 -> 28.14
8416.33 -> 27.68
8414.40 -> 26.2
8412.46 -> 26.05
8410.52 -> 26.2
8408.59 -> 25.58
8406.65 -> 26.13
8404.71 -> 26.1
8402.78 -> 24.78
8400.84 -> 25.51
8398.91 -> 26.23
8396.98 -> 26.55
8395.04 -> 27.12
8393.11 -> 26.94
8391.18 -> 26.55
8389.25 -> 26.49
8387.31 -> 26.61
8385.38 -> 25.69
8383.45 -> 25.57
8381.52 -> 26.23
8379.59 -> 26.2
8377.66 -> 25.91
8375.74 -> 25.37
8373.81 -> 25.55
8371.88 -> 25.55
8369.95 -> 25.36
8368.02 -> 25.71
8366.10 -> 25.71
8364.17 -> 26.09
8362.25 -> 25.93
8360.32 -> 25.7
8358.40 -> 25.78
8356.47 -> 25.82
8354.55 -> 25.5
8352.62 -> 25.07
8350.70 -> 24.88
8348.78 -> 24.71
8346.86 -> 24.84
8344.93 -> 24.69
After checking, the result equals -0.04 mag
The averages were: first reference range 26.3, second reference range 23.7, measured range 25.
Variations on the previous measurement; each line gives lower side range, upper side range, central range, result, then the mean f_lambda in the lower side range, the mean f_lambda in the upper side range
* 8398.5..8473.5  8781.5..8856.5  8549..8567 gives 0.127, 26.8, 23.3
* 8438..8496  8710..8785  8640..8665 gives 0.053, 26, 24.1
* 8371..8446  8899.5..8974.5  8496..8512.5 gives 0.080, 26.6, 24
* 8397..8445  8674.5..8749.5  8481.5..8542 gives 0.072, 26.8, 24.2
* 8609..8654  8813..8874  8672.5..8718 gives -0.045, 23.4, 23.2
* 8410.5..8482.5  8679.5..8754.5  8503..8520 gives 0.085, 26.6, 24.1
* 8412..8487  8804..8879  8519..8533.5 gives 0.079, 26.5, 23.2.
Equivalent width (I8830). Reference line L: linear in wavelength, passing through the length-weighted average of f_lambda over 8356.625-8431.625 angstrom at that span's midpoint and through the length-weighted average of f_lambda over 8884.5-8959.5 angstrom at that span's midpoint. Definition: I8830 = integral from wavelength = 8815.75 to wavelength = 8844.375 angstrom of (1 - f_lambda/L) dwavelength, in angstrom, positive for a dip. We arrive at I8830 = 1.1 angstrom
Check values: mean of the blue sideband 26.4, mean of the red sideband 24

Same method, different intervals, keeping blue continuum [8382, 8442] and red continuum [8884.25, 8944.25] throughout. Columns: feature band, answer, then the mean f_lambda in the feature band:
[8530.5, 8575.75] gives 4.2 angstrom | 23.4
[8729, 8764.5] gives 1.8 angstrom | 23.5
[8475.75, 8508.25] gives 2.0 angstrom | 24.5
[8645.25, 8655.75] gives 0.7 angstrom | 23.5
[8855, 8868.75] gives 0.5 angstrom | 23.3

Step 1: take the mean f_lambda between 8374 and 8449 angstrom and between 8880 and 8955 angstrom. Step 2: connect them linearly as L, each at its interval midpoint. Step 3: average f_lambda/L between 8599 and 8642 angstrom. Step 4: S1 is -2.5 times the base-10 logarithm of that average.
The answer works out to 0.10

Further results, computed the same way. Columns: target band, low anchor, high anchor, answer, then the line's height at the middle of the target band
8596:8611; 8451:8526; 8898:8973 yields 0.062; 24.9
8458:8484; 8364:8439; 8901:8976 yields 0.018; 26.1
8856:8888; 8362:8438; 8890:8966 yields 0.058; 24.3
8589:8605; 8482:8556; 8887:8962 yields 0.024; 24.2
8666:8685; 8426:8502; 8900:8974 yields 0.053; 25.2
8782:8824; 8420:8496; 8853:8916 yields 0.025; 24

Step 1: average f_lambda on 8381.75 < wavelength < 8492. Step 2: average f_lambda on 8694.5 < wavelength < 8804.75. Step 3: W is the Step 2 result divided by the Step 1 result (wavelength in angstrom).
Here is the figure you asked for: 0.91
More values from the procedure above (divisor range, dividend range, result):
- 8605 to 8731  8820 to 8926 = 0.98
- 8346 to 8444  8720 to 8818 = 0.90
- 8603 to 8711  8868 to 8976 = 1.00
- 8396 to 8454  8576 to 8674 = 0.88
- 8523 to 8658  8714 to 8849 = 1.01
